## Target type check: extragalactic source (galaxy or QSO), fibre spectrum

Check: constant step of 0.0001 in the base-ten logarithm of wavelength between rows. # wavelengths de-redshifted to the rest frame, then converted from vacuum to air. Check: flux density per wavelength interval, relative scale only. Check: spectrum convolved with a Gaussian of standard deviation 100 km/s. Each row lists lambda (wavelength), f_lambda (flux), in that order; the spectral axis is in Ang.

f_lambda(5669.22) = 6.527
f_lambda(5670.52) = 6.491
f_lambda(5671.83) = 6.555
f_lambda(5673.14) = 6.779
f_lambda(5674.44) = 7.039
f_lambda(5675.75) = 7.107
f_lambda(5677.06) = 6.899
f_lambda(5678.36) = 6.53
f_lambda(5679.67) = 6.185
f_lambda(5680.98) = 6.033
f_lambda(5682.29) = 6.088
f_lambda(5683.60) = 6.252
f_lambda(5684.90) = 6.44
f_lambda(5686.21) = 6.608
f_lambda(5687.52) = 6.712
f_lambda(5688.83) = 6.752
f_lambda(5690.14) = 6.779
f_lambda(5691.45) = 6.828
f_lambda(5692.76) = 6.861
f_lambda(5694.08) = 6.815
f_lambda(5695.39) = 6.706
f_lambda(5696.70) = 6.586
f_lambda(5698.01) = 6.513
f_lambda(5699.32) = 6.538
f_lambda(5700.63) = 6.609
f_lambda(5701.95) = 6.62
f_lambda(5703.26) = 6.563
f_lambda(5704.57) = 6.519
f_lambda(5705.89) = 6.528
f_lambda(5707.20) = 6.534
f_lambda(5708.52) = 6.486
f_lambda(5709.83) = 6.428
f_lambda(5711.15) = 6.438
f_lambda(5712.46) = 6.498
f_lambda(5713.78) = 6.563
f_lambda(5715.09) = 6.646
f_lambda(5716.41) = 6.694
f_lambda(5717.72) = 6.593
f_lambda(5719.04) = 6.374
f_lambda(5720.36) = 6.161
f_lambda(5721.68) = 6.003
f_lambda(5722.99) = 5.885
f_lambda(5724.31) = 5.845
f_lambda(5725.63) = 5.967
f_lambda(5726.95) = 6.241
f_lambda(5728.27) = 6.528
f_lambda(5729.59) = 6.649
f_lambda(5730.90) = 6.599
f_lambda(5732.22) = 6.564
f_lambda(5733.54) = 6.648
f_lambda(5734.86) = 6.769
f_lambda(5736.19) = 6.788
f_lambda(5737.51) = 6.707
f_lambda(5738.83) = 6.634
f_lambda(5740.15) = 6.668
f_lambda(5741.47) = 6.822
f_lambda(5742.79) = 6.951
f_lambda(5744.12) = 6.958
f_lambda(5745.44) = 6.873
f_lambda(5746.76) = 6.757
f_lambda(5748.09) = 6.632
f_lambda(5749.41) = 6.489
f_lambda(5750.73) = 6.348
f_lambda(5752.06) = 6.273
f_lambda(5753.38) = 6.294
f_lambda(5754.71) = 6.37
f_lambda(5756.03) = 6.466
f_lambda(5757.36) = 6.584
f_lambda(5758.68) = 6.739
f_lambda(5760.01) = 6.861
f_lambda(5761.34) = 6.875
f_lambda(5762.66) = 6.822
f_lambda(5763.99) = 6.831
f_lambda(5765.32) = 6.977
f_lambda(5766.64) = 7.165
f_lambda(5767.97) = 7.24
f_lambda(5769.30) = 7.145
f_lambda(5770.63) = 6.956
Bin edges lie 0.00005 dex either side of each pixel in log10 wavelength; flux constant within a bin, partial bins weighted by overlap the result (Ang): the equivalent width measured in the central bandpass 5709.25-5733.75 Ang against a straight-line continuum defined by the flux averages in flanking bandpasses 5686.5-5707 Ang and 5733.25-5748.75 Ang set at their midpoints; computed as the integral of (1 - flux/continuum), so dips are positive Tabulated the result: 1.2 Ang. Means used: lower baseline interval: 6.66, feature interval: 6.38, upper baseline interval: 6.77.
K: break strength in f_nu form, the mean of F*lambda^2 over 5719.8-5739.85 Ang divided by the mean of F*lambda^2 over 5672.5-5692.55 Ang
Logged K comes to 0.99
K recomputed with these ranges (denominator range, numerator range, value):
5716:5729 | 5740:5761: 1.08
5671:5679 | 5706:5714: 0.96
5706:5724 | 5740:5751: 1.06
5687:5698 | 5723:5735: 0.96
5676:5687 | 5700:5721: 1.03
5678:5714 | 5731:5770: 1.05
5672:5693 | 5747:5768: 1.04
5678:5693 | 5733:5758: 1.04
